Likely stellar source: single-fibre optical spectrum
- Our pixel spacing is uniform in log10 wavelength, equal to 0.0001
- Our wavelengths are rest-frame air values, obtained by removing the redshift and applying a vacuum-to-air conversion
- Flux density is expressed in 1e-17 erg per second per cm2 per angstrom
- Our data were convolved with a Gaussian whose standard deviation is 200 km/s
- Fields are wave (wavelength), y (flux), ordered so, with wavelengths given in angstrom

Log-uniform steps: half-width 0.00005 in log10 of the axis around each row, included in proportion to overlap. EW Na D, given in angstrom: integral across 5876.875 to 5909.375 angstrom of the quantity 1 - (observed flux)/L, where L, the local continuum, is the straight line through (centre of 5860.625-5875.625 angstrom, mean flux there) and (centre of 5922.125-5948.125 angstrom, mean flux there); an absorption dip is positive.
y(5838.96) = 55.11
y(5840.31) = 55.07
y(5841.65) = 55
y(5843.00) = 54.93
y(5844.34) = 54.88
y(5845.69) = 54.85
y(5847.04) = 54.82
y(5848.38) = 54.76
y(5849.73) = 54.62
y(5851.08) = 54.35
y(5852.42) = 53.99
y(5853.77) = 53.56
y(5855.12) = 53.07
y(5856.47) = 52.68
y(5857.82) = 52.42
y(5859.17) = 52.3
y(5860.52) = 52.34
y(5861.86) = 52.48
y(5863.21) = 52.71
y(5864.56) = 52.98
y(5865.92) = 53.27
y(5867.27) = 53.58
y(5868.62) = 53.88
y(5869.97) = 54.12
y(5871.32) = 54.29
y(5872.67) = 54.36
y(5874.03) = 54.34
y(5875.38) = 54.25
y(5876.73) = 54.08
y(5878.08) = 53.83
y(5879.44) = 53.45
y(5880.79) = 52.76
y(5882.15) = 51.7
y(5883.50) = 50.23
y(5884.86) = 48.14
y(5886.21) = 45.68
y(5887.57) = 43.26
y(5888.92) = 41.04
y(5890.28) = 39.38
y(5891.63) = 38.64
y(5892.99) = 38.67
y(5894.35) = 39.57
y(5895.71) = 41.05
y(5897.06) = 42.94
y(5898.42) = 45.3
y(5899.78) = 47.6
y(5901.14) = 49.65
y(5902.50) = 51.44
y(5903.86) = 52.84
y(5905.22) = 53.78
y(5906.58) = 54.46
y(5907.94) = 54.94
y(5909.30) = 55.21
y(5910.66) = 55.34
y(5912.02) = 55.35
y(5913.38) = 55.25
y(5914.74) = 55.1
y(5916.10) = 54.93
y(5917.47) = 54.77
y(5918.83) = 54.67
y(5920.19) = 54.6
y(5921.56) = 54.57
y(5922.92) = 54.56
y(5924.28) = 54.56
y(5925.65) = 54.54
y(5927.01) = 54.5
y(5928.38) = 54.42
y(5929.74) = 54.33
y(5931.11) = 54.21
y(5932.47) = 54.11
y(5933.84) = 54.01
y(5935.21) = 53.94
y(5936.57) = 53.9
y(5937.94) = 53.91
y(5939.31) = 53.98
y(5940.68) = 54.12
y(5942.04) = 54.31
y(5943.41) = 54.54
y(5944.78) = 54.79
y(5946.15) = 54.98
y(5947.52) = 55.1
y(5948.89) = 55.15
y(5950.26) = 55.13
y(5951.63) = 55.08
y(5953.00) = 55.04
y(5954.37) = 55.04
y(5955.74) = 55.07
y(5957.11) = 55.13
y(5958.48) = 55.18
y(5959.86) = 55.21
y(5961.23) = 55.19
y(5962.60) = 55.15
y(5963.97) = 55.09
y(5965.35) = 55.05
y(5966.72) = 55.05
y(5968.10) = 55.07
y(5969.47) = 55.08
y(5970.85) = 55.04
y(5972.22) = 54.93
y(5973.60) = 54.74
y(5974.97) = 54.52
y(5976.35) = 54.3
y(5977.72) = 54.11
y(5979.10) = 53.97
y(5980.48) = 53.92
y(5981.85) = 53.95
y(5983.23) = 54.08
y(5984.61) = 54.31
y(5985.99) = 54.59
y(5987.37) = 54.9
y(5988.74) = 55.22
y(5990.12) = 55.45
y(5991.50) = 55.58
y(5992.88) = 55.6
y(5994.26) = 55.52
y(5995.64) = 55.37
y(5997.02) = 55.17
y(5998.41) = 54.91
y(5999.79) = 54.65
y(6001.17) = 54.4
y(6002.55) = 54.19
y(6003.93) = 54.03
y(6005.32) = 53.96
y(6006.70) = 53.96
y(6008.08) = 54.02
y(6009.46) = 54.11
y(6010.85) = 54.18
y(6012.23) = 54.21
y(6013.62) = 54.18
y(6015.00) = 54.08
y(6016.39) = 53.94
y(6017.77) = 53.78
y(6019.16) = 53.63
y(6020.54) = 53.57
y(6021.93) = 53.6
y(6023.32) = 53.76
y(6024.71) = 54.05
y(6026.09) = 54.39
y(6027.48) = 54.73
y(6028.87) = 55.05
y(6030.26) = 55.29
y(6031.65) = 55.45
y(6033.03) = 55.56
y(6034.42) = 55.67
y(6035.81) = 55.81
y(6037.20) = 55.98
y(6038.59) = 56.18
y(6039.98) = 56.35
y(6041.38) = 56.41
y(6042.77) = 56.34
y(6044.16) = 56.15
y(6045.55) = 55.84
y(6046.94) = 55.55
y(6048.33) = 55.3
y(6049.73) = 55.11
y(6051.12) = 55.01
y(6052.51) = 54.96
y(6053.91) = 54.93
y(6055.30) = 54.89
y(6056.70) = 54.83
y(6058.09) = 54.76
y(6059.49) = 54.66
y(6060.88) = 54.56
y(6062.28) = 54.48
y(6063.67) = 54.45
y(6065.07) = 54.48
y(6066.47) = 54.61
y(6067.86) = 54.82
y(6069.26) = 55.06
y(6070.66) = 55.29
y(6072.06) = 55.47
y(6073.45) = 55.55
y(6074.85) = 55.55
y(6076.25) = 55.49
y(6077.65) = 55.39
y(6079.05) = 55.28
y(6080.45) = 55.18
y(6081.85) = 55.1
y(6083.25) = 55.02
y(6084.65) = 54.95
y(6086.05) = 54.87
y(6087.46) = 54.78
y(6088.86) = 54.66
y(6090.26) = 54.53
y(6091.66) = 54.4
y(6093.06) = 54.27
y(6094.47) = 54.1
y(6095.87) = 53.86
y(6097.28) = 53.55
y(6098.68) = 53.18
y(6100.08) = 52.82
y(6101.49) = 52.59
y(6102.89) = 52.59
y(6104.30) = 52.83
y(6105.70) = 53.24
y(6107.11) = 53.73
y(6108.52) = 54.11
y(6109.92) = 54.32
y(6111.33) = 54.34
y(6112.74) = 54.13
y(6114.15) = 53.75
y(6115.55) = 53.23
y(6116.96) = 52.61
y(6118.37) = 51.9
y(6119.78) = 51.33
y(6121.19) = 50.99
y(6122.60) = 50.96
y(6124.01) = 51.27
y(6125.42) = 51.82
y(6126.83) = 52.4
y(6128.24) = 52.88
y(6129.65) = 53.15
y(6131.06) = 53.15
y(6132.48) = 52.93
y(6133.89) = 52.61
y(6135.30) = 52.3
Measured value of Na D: 3.7 angstrom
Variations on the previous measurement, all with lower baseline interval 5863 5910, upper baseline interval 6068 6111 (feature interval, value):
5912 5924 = -1.07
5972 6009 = -1.81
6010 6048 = -1.43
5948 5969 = -1.56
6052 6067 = -0.28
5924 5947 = -1.61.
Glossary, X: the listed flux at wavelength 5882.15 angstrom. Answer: 51.7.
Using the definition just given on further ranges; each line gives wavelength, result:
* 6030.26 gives 55.29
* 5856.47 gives 52.68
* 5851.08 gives 54.35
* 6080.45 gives 55.18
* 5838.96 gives 55.11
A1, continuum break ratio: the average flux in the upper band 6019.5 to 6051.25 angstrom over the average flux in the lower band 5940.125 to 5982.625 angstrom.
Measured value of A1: 1.0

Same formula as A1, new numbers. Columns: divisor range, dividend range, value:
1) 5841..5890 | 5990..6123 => 1.04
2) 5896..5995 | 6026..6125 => 1.01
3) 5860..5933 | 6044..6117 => 1.06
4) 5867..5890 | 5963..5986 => 1.07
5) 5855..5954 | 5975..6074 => 1.05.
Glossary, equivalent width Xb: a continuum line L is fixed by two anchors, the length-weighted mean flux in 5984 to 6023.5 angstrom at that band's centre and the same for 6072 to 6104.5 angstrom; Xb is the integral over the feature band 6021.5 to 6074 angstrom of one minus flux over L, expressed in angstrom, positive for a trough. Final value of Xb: -0.7 angstrom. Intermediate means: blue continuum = 54.5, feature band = 55.2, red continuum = 54.4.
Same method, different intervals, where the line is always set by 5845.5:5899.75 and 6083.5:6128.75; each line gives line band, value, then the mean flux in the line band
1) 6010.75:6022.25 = -0.39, 53.9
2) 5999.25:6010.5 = -0.47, 54.2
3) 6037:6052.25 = -0.96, 55.8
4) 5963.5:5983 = -1.15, 54.6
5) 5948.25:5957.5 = -0.68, 55.1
